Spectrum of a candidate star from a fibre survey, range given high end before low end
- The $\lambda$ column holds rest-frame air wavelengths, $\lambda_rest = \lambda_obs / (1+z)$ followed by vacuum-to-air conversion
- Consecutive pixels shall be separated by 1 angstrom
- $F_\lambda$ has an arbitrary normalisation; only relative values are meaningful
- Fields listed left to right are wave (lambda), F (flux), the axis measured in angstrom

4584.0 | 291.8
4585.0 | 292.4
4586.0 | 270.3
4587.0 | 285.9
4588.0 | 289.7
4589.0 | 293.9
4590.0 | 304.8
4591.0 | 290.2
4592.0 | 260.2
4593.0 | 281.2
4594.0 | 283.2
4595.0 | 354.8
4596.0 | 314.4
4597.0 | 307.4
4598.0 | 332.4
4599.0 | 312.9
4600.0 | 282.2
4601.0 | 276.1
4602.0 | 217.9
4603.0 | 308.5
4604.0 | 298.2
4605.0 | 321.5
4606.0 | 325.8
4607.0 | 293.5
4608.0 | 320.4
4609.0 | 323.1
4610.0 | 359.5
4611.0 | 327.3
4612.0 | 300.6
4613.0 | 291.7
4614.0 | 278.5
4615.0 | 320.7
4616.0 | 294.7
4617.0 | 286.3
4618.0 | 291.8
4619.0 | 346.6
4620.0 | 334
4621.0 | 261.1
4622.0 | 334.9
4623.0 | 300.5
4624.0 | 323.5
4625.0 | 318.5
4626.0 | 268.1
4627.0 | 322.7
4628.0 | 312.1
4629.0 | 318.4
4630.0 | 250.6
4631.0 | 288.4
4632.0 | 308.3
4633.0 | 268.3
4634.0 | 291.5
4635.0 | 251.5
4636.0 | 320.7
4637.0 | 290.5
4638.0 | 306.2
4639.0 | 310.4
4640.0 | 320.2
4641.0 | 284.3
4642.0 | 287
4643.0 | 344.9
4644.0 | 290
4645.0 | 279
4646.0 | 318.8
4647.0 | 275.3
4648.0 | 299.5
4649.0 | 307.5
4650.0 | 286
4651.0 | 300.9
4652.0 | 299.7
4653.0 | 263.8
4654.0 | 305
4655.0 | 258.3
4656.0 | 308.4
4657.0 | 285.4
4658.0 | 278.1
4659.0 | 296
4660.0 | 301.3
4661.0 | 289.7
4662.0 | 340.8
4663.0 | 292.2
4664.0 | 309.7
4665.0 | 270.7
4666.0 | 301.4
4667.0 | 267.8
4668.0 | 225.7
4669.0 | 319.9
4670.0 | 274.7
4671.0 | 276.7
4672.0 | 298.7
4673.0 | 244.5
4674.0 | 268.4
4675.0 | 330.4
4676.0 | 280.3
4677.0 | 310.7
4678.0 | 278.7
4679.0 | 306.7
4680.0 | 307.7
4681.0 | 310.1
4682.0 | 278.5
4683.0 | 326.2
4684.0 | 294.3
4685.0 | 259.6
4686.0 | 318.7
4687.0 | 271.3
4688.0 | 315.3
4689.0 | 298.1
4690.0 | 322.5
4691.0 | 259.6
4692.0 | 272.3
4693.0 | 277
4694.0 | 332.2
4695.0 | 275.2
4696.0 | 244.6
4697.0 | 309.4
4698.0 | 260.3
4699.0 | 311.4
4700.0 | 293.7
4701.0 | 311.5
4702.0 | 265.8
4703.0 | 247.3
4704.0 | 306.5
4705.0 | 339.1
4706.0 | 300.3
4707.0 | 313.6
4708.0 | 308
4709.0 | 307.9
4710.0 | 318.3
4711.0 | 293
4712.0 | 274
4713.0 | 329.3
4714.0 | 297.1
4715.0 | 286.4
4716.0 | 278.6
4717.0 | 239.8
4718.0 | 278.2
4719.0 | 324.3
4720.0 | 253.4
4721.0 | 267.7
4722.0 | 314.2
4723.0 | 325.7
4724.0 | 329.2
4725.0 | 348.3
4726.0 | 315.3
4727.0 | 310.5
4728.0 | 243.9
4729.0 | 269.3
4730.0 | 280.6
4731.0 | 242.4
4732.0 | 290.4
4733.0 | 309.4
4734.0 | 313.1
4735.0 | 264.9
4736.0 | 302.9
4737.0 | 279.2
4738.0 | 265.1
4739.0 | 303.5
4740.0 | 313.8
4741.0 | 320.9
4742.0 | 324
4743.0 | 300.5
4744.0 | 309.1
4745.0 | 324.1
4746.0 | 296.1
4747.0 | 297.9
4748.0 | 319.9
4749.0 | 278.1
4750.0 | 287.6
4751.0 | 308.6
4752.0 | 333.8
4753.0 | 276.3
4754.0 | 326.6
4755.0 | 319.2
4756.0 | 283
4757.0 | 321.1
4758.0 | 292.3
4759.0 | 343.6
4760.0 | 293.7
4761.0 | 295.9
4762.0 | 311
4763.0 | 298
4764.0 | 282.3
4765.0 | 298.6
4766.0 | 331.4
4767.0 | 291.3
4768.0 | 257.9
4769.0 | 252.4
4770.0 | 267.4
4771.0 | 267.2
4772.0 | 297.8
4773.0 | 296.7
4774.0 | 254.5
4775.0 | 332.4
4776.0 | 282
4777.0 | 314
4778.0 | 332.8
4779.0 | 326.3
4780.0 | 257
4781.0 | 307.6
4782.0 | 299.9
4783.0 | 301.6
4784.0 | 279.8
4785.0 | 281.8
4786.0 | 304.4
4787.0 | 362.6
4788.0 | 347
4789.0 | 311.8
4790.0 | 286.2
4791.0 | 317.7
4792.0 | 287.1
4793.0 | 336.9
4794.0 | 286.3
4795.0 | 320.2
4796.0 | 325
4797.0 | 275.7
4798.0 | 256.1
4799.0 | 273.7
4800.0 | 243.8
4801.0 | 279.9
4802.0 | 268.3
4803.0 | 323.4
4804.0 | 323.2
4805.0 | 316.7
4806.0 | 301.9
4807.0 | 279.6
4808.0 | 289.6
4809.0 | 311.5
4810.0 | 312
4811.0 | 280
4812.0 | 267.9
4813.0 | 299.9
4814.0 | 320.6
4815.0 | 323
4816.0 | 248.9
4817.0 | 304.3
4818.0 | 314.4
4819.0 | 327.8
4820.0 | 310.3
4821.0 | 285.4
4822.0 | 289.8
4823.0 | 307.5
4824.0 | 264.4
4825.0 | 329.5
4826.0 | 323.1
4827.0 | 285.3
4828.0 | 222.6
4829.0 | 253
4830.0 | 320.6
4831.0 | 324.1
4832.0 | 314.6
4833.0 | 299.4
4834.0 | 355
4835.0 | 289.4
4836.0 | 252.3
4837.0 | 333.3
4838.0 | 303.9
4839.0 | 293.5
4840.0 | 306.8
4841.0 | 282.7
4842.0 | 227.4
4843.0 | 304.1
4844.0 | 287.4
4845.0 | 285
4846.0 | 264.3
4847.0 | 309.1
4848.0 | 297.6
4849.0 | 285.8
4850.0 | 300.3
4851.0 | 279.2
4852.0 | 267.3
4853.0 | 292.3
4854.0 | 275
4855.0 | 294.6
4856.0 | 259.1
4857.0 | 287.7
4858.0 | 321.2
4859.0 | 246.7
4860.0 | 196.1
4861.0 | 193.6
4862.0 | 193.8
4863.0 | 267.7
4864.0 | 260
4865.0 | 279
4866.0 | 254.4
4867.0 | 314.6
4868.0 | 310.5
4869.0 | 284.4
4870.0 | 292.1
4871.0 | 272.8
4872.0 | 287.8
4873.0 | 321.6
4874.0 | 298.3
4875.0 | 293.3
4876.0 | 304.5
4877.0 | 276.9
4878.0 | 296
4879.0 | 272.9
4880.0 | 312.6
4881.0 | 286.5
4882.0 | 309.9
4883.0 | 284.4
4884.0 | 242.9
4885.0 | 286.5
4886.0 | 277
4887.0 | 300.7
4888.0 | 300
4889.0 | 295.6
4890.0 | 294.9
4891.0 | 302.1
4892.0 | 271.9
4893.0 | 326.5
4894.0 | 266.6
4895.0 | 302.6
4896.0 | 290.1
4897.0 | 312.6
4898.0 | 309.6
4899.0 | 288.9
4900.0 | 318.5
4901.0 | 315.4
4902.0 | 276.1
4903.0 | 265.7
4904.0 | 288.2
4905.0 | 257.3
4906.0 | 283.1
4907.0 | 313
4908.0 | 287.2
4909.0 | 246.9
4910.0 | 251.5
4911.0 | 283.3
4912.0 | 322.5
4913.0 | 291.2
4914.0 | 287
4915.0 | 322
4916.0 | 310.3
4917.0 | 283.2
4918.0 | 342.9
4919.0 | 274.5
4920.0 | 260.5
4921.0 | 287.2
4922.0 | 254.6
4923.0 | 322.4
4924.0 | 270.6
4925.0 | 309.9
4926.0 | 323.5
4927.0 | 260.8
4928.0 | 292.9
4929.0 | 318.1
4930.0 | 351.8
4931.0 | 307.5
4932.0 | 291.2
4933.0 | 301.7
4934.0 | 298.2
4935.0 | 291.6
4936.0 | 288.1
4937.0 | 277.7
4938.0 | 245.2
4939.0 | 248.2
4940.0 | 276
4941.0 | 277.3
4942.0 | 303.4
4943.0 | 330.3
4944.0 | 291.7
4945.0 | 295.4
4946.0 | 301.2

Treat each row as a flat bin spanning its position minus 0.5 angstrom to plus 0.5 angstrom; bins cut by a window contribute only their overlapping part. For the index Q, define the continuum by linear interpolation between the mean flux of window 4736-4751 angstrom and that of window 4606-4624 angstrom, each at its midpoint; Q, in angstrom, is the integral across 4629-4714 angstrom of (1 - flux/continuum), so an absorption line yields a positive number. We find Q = 3.72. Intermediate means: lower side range 311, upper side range 302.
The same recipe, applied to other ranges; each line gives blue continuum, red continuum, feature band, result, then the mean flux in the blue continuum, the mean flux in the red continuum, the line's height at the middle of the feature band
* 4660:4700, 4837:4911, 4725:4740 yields 0.04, 291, 284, 289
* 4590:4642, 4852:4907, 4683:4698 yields 0.35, 302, 284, 297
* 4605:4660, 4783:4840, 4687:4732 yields 1.10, 301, 299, 300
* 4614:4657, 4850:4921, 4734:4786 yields -1.18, 298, 285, 292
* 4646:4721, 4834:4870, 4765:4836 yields -3.75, 291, 278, 282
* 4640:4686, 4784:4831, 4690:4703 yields 0.41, 292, 298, 294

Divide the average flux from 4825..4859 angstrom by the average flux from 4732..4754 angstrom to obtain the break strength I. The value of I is 0.96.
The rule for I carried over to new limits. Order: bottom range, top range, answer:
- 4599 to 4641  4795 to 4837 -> 0.98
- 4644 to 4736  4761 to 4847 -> 1.01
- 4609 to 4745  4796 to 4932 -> 0.98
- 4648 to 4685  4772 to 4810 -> 1.03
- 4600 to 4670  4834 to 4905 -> 0.96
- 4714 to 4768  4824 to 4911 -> 0.96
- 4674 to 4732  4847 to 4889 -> 0.95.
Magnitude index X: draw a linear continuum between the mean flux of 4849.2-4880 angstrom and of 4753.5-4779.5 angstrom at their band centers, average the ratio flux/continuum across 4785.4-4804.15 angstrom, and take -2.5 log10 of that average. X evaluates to -0.03 mag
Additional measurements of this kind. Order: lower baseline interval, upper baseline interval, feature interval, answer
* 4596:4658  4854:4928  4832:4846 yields -0.02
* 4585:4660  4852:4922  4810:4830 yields -0.02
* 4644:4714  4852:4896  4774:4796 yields -0.08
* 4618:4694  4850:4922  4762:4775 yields 0.02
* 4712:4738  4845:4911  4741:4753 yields -0.06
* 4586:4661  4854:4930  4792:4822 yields -0.02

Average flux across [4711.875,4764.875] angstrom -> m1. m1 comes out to 298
